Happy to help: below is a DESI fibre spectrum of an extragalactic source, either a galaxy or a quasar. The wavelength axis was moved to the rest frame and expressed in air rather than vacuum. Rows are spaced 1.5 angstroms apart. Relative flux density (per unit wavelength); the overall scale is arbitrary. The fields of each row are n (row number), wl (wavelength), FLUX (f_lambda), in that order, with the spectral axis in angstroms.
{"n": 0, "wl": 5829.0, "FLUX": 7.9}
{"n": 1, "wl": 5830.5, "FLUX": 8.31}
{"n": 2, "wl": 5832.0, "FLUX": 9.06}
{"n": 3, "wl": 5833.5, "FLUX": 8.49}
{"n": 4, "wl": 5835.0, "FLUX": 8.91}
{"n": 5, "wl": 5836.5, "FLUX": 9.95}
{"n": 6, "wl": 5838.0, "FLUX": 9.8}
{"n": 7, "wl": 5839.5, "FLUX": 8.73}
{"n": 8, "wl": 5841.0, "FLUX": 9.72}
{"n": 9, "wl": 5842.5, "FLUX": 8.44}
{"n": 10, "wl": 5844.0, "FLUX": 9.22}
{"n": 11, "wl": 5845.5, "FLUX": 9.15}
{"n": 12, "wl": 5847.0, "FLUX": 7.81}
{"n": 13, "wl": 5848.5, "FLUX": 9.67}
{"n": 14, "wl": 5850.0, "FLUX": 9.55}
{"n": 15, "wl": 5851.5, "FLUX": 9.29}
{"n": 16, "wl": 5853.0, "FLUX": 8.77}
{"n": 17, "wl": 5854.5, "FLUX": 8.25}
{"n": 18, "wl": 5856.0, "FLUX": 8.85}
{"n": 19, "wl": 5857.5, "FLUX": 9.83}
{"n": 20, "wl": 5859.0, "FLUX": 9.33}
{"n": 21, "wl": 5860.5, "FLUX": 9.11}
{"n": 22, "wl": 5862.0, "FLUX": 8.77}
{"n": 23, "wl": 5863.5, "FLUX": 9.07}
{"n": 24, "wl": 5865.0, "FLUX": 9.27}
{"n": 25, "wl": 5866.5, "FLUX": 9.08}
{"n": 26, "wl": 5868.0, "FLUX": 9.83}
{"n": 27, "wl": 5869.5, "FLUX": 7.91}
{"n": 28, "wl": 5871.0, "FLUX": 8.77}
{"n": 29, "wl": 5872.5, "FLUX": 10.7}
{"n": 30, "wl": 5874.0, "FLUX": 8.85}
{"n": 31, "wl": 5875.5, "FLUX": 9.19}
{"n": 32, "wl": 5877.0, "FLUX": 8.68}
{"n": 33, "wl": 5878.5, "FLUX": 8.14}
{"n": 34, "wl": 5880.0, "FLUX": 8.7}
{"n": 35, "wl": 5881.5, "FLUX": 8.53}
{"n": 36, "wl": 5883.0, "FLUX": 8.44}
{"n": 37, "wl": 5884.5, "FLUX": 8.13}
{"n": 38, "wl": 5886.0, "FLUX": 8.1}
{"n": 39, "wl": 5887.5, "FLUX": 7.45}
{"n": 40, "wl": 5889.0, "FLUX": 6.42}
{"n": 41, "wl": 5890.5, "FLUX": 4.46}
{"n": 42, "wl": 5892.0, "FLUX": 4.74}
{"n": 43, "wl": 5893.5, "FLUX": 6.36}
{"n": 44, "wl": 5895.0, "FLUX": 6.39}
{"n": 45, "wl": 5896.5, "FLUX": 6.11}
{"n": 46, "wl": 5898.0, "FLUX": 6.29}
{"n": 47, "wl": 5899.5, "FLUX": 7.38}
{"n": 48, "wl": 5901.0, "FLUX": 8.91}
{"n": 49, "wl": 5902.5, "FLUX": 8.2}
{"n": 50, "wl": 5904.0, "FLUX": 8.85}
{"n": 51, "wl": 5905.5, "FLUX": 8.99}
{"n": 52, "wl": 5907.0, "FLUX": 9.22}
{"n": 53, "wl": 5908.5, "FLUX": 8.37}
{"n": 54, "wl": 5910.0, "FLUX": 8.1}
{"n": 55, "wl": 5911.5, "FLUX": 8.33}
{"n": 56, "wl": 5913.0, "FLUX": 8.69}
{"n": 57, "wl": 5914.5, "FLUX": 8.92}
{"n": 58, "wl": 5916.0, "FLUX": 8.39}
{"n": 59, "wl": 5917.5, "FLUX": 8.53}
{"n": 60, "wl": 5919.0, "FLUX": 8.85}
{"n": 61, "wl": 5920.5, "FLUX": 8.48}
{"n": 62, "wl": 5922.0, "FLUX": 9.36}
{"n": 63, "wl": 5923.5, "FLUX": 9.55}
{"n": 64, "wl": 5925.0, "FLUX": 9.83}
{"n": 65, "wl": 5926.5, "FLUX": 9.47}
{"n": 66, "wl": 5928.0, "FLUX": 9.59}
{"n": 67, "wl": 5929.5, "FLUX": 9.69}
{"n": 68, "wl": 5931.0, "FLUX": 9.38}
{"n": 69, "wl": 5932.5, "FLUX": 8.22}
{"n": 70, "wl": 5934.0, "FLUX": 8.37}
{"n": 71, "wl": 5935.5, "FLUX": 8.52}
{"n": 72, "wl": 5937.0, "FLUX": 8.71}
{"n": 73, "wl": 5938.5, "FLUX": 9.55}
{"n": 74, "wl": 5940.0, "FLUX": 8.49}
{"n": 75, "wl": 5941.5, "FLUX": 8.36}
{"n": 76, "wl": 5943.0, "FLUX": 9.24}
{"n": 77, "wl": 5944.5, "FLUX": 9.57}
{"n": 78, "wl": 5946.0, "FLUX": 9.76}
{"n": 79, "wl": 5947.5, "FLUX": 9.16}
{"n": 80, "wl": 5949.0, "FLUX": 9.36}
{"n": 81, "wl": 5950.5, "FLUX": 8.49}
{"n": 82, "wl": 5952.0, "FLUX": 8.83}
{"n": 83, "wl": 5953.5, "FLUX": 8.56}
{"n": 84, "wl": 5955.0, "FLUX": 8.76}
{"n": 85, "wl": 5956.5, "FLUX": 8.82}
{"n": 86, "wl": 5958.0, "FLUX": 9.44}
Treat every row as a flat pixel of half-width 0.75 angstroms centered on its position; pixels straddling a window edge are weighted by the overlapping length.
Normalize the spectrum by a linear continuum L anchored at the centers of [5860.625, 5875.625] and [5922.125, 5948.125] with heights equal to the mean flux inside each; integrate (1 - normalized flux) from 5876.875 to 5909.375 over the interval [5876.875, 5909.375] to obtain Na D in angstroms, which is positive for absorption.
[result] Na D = 5.6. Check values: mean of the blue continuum 9.14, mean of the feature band 7.57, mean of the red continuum 9.15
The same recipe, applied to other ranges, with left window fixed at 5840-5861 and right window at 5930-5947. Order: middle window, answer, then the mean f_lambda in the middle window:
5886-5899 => 4.1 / 6.17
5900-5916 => 0.6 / 8.63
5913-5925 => 0.1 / 8.92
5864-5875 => -0.2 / 9.2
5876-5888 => 0.9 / 8.31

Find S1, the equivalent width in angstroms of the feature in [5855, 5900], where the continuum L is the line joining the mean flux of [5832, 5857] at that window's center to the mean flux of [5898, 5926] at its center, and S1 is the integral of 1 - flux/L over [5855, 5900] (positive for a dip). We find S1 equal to 3.9 angstroms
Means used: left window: 9.05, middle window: 8.1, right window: 8.66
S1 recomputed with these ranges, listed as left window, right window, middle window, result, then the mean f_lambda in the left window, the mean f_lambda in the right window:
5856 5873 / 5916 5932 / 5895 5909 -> 1.9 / 9.2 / 9.22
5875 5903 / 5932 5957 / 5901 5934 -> -3.0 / 7.38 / 8.88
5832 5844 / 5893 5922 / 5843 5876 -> -1.0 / 9.15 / 8.12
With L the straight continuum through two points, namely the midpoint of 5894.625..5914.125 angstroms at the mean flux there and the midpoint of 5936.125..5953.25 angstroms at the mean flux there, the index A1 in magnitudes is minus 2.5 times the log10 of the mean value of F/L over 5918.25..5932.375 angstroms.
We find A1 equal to -0.09 mag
